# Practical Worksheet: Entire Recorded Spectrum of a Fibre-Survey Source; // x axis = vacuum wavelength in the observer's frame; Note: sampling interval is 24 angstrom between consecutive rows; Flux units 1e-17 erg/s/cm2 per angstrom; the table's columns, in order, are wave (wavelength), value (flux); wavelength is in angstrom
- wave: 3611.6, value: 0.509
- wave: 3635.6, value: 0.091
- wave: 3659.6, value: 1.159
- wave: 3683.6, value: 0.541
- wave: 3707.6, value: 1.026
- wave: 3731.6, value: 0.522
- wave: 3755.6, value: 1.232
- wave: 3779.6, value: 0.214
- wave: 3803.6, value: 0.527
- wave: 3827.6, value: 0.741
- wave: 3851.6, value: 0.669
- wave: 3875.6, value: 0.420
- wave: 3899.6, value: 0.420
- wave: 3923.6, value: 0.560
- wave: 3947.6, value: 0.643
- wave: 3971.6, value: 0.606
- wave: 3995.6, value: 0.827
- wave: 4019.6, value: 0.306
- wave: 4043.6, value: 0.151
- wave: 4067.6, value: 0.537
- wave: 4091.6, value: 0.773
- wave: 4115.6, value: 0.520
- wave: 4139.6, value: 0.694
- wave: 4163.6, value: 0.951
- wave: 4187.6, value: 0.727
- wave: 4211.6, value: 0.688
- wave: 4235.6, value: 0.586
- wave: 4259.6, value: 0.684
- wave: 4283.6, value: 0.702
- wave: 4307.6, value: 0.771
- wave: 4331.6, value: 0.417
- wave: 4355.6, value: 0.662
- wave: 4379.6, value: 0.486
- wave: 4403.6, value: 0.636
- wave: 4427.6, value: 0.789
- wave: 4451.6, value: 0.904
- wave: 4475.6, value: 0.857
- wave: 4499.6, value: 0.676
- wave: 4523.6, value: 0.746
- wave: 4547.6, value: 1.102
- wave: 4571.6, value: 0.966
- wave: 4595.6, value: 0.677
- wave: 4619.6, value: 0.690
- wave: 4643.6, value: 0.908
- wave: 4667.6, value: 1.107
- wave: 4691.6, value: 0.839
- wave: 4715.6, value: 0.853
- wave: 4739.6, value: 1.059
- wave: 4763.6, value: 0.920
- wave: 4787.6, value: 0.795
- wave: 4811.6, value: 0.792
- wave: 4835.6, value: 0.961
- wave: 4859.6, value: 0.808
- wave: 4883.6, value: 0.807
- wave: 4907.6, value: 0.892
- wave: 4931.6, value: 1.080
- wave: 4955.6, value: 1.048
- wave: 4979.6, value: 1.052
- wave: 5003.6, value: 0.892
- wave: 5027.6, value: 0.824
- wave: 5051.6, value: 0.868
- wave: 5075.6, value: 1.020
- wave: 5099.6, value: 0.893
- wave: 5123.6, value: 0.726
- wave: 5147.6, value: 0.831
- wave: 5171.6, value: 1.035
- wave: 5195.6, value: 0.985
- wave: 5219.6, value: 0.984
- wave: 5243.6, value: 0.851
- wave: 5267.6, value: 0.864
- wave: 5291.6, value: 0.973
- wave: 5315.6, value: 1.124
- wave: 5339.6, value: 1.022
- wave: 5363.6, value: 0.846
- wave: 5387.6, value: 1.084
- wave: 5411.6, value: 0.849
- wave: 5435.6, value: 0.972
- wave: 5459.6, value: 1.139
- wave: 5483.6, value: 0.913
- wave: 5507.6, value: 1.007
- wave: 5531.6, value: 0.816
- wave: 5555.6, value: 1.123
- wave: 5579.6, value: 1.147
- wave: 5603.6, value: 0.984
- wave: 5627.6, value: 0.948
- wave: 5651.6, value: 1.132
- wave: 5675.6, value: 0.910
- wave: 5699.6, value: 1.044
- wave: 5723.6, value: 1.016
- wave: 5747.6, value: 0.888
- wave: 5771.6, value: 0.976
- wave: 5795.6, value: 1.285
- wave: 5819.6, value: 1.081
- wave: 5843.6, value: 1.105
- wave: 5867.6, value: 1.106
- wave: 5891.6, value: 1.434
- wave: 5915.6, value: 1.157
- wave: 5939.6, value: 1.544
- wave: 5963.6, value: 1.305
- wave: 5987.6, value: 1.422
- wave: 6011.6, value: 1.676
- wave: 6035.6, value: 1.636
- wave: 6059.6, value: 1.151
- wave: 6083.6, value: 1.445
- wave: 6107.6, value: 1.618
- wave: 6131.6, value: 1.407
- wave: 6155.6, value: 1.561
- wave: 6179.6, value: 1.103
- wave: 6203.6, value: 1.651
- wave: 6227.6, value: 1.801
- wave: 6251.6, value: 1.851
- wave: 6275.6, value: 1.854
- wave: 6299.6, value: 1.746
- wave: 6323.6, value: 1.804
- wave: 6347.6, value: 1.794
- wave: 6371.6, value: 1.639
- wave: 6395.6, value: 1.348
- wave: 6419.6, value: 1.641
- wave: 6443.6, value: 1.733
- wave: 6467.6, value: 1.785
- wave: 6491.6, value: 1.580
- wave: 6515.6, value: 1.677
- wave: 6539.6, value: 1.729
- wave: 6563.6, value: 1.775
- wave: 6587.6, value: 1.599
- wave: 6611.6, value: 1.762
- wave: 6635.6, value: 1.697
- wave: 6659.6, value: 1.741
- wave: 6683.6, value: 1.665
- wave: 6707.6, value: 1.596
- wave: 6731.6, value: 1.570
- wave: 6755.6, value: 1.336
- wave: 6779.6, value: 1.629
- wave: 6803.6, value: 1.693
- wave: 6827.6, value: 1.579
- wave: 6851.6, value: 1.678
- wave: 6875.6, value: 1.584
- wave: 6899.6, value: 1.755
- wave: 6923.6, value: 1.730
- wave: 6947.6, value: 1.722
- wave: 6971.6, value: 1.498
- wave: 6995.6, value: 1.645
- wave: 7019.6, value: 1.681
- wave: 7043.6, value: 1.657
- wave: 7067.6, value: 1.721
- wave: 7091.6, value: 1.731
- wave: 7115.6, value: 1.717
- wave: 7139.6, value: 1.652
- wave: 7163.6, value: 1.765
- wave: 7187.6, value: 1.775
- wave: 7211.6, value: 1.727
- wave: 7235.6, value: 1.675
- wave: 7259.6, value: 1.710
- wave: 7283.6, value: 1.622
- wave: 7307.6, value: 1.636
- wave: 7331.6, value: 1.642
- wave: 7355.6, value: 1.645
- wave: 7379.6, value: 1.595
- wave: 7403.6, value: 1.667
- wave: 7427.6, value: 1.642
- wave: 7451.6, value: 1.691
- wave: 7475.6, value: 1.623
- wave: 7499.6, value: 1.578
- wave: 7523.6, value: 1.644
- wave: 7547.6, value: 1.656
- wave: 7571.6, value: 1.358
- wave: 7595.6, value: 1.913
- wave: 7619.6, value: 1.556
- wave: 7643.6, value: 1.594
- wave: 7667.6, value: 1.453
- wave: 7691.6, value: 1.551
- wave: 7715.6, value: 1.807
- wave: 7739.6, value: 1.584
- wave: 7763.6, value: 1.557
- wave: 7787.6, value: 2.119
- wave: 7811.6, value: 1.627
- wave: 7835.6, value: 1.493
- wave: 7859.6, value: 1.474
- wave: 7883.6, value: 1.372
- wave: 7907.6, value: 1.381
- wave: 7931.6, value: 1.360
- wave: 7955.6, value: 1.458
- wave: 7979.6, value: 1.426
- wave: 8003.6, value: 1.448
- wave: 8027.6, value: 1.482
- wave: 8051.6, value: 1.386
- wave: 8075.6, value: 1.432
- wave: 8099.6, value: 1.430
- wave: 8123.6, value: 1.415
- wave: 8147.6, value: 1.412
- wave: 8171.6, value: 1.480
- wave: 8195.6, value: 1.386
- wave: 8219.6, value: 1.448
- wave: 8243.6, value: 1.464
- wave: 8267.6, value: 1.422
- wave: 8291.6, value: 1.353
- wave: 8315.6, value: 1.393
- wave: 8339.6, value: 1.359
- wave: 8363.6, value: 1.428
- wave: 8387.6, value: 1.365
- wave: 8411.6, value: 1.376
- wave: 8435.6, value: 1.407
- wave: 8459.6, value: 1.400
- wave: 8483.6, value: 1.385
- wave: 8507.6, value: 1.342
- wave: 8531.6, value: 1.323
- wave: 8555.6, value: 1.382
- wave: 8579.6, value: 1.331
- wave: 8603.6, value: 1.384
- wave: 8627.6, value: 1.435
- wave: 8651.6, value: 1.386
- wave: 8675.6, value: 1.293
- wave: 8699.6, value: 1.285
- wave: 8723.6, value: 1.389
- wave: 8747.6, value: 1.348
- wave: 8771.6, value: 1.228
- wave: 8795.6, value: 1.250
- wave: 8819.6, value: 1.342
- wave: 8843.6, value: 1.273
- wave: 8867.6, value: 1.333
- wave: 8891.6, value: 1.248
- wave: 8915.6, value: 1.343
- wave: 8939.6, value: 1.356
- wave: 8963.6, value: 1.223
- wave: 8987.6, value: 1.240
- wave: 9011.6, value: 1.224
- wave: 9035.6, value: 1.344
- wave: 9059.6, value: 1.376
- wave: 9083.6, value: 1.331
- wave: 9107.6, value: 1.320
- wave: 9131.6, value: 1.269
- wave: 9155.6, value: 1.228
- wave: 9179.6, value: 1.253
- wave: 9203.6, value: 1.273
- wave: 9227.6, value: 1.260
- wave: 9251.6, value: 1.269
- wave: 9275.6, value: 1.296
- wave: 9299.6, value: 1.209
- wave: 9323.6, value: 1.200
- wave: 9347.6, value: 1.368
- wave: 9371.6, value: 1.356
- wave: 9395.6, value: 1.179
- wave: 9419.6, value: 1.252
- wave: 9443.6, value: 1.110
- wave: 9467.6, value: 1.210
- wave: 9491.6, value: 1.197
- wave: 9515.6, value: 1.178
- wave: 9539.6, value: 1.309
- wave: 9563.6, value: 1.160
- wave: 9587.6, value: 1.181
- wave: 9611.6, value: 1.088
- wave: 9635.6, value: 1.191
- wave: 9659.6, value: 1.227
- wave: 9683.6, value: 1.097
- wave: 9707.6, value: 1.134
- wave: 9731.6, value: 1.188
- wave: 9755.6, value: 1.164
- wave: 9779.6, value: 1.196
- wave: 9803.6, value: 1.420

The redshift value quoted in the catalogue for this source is 0.56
